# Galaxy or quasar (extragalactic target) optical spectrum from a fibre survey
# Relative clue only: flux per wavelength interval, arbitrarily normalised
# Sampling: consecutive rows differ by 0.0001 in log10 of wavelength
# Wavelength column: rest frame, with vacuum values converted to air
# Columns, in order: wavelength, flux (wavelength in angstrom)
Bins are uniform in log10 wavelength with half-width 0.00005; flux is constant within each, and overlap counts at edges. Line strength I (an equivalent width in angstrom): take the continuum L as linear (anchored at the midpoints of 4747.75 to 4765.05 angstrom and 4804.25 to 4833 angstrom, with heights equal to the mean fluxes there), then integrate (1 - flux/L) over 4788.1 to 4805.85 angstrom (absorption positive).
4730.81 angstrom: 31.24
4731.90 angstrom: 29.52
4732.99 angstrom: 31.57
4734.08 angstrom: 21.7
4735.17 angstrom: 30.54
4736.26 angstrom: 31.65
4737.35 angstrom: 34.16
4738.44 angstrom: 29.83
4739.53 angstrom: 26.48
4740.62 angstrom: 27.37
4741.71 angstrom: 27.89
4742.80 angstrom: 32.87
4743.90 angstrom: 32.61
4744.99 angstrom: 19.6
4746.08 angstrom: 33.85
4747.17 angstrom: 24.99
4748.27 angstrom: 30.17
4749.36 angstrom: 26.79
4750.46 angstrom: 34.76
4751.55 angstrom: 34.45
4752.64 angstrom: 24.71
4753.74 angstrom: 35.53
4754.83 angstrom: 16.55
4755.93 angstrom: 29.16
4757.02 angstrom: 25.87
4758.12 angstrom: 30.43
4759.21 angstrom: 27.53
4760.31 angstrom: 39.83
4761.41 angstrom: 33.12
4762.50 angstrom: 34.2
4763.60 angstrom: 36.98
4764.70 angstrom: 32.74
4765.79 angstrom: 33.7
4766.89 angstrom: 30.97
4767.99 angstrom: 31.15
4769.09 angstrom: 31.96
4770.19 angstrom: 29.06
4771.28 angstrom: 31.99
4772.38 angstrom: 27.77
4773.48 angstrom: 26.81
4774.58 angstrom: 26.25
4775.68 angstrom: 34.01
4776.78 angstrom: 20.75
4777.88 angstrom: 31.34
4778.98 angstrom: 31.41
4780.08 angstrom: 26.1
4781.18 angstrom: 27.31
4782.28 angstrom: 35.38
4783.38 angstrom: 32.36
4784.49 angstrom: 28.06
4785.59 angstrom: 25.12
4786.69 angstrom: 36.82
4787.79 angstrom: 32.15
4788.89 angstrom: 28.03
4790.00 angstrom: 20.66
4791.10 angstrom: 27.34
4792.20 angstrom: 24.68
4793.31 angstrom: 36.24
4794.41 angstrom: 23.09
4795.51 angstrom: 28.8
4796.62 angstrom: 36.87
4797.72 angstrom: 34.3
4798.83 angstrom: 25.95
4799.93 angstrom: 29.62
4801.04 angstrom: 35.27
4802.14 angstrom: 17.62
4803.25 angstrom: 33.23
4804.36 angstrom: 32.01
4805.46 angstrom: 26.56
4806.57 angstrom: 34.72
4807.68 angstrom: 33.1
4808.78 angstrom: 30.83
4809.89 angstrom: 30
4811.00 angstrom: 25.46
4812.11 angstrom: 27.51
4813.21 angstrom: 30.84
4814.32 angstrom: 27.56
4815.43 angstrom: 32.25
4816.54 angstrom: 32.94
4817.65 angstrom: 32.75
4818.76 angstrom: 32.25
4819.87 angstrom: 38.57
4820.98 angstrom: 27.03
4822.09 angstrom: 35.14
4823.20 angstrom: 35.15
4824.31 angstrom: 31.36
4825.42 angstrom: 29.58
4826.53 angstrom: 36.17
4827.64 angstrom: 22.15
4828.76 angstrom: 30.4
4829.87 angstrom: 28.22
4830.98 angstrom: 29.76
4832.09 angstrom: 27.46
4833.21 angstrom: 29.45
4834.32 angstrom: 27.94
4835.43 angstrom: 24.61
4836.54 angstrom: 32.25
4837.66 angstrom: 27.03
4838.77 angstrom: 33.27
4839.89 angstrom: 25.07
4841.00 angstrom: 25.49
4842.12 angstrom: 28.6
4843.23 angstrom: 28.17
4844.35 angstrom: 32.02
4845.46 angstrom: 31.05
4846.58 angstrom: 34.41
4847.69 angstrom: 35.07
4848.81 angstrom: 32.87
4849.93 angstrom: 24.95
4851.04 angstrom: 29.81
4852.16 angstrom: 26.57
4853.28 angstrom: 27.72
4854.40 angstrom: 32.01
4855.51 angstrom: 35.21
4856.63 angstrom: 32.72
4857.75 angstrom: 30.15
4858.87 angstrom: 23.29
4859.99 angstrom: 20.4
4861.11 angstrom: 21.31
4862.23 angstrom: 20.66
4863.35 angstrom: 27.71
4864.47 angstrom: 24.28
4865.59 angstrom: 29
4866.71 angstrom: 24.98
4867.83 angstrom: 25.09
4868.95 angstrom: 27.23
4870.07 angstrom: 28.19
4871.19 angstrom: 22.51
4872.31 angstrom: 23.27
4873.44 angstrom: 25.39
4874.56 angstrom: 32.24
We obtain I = 1.1 angstrom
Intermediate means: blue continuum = 30.8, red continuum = 30.7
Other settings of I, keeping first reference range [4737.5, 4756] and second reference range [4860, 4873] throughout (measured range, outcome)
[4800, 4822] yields -3.3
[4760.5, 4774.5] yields -1.8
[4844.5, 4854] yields -1.9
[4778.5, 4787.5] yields -0.9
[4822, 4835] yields -2.0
